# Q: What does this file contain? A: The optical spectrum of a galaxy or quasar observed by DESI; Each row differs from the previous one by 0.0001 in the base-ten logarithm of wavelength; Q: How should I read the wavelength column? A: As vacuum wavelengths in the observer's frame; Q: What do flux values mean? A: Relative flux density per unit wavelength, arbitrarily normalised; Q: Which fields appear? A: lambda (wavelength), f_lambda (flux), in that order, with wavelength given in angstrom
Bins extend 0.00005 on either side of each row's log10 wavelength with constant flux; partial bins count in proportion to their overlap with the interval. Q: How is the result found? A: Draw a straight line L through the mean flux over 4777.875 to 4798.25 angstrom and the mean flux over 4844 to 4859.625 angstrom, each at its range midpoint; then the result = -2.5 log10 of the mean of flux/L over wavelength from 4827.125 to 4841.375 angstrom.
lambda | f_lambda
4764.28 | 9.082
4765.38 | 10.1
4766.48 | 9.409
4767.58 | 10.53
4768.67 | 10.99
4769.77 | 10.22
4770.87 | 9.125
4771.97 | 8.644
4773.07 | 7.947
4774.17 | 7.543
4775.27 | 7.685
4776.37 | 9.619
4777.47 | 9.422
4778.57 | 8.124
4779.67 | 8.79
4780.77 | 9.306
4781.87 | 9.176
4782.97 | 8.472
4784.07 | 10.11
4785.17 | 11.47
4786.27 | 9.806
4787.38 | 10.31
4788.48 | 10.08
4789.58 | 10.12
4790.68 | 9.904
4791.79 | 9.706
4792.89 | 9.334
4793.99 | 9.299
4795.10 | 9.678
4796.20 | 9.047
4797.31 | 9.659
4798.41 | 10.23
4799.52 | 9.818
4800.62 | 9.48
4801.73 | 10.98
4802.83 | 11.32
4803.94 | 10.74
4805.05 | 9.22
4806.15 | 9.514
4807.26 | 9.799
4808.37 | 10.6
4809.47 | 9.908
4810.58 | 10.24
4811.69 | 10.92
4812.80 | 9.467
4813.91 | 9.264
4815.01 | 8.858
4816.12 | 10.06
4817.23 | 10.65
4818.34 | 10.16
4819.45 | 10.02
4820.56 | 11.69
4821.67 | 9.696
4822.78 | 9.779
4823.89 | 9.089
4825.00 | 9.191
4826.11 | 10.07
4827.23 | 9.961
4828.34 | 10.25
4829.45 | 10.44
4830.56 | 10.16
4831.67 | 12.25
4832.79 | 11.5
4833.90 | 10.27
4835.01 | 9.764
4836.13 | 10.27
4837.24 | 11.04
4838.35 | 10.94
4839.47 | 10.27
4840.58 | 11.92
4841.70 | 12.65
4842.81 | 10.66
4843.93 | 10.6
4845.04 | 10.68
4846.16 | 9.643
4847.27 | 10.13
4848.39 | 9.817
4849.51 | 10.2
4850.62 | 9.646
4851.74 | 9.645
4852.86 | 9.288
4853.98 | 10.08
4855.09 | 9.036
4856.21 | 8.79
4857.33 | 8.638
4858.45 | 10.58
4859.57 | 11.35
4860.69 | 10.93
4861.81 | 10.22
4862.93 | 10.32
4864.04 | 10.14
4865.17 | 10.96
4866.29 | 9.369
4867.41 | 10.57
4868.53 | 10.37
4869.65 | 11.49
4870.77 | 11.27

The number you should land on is -0.11 mag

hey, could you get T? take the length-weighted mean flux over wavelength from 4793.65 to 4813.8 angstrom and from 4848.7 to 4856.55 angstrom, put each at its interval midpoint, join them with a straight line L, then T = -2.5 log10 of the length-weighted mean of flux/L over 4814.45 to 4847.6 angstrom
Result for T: -0.07 mag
